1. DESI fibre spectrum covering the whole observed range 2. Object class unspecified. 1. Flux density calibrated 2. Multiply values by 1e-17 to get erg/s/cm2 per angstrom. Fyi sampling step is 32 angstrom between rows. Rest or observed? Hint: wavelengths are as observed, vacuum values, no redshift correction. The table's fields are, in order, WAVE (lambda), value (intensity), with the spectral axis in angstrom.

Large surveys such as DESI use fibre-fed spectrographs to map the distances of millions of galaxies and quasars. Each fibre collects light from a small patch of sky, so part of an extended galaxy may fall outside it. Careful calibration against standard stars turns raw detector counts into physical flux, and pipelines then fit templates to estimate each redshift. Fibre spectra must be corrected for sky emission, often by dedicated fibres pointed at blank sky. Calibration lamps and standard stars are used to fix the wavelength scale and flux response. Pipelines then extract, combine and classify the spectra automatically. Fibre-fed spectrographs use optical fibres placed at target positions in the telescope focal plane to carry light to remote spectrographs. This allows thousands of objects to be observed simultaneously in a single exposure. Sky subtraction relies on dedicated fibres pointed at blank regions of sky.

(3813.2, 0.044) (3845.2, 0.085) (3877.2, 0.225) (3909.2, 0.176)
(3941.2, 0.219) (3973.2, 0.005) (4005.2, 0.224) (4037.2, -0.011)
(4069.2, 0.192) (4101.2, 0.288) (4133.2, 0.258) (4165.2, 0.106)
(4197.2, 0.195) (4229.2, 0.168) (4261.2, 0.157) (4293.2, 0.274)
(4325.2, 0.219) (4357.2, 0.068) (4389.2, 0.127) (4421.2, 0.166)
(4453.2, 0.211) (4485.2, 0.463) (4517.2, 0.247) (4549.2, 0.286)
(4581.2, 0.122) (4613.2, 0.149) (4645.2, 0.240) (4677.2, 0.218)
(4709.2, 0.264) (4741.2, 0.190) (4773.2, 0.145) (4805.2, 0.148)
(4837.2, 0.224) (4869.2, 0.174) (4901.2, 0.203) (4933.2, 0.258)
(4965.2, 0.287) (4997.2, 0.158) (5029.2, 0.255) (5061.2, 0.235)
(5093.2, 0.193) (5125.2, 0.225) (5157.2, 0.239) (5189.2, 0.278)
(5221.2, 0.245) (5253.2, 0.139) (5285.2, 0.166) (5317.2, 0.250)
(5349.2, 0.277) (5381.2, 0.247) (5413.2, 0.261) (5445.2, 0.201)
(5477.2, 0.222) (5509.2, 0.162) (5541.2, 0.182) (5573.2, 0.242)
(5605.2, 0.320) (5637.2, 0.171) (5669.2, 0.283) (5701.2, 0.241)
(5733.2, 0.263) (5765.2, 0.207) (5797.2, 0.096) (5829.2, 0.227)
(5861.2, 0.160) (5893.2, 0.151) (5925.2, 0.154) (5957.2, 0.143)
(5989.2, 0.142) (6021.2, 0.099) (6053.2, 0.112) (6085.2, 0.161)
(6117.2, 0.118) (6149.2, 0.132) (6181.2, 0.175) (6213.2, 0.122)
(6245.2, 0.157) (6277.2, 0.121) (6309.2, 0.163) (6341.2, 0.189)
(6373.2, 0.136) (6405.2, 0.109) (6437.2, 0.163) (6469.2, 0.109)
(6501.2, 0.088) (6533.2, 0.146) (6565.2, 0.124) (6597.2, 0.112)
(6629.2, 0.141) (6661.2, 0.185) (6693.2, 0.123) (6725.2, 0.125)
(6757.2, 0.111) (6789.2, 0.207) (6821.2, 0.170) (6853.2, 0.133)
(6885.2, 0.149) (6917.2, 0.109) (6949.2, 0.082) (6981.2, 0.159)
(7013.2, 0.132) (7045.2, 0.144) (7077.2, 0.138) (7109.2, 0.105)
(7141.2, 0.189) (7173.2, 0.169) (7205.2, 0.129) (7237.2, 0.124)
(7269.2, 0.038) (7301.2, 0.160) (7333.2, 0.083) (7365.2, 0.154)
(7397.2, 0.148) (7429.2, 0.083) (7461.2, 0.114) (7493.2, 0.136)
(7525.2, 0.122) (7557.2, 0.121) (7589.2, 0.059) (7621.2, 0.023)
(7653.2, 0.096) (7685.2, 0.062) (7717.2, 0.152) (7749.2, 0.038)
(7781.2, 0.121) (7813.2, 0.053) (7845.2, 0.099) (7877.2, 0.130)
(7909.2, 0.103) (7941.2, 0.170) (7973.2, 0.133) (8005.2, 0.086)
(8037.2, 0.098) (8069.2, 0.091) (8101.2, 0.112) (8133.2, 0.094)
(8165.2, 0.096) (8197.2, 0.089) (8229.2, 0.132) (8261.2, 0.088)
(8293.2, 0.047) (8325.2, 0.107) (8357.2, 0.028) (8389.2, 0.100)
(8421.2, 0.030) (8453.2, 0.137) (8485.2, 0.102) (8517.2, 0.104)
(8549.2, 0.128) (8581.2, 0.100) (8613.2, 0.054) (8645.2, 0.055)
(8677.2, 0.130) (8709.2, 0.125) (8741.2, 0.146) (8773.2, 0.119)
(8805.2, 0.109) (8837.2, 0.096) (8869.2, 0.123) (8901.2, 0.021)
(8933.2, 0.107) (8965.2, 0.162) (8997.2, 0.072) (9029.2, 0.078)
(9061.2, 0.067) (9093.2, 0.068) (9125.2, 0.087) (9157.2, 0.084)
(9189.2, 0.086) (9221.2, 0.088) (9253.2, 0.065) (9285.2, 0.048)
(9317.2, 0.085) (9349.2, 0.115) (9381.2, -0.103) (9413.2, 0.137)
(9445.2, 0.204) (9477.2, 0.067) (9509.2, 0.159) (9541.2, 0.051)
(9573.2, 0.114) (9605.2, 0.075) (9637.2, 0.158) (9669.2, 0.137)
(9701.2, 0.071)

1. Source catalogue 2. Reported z 0.11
